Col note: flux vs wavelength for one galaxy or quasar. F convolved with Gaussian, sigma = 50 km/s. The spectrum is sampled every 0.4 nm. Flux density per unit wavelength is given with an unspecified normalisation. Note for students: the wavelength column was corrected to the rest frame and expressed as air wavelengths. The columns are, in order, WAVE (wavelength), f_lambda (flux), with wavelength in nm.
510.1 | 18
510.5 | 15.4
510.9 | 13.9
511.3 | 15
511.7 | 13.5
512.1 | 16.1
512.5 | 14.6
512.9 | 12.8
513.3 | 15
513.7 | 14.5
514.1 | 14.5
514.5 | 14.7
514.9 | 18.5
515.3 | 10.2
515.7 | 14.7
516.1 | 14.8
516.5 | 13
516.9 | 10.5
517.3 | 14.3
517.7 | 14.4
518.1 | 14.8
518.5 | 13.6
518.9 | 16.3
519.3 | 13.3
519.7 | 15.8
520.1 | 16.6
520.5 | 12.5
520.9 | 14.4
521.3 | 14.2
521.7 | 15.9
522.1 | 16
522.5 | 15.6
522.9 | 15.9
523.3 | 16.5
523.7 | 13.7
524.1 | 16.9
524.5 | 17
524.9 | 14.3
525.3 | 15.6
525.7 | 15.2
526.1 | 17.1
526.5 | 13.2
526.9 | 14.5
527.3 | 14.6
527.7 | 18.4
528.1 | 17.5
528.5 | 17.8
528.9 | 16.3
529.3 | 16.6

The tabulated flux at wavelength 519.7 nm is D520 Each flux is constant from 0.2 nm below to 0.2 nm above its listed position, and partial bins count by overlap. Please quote 15.8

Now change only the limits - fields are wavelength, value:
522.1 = 16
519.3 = 13.3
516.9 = 10.5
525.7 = 15.2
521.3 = 14.2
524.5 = 17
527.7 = 18.4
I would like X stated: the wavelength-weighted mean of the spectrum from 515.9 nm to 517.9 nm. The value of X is 13.4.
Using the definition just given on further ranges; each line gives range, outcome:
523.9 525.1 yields 16.1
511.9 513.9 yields 14.6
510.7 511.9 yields 14.1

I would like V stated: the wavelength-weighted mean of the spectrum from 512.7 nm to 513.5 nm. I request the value 13.9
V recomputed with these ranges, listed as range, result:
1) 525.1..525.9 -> 15.4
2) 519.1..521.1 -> 14.5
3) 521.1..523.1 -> 15.5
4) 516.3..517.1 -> 11.8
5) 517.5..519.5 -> 14.5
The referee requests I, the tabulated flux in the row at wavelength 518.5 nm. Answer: 13.6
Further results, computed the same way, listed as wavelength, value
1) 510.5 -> 15.4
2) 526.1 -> 17.1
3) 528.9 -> 16.3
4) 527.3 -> 14.6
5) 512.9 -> 12.8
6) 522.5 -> 15.6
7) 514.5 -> 14.7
